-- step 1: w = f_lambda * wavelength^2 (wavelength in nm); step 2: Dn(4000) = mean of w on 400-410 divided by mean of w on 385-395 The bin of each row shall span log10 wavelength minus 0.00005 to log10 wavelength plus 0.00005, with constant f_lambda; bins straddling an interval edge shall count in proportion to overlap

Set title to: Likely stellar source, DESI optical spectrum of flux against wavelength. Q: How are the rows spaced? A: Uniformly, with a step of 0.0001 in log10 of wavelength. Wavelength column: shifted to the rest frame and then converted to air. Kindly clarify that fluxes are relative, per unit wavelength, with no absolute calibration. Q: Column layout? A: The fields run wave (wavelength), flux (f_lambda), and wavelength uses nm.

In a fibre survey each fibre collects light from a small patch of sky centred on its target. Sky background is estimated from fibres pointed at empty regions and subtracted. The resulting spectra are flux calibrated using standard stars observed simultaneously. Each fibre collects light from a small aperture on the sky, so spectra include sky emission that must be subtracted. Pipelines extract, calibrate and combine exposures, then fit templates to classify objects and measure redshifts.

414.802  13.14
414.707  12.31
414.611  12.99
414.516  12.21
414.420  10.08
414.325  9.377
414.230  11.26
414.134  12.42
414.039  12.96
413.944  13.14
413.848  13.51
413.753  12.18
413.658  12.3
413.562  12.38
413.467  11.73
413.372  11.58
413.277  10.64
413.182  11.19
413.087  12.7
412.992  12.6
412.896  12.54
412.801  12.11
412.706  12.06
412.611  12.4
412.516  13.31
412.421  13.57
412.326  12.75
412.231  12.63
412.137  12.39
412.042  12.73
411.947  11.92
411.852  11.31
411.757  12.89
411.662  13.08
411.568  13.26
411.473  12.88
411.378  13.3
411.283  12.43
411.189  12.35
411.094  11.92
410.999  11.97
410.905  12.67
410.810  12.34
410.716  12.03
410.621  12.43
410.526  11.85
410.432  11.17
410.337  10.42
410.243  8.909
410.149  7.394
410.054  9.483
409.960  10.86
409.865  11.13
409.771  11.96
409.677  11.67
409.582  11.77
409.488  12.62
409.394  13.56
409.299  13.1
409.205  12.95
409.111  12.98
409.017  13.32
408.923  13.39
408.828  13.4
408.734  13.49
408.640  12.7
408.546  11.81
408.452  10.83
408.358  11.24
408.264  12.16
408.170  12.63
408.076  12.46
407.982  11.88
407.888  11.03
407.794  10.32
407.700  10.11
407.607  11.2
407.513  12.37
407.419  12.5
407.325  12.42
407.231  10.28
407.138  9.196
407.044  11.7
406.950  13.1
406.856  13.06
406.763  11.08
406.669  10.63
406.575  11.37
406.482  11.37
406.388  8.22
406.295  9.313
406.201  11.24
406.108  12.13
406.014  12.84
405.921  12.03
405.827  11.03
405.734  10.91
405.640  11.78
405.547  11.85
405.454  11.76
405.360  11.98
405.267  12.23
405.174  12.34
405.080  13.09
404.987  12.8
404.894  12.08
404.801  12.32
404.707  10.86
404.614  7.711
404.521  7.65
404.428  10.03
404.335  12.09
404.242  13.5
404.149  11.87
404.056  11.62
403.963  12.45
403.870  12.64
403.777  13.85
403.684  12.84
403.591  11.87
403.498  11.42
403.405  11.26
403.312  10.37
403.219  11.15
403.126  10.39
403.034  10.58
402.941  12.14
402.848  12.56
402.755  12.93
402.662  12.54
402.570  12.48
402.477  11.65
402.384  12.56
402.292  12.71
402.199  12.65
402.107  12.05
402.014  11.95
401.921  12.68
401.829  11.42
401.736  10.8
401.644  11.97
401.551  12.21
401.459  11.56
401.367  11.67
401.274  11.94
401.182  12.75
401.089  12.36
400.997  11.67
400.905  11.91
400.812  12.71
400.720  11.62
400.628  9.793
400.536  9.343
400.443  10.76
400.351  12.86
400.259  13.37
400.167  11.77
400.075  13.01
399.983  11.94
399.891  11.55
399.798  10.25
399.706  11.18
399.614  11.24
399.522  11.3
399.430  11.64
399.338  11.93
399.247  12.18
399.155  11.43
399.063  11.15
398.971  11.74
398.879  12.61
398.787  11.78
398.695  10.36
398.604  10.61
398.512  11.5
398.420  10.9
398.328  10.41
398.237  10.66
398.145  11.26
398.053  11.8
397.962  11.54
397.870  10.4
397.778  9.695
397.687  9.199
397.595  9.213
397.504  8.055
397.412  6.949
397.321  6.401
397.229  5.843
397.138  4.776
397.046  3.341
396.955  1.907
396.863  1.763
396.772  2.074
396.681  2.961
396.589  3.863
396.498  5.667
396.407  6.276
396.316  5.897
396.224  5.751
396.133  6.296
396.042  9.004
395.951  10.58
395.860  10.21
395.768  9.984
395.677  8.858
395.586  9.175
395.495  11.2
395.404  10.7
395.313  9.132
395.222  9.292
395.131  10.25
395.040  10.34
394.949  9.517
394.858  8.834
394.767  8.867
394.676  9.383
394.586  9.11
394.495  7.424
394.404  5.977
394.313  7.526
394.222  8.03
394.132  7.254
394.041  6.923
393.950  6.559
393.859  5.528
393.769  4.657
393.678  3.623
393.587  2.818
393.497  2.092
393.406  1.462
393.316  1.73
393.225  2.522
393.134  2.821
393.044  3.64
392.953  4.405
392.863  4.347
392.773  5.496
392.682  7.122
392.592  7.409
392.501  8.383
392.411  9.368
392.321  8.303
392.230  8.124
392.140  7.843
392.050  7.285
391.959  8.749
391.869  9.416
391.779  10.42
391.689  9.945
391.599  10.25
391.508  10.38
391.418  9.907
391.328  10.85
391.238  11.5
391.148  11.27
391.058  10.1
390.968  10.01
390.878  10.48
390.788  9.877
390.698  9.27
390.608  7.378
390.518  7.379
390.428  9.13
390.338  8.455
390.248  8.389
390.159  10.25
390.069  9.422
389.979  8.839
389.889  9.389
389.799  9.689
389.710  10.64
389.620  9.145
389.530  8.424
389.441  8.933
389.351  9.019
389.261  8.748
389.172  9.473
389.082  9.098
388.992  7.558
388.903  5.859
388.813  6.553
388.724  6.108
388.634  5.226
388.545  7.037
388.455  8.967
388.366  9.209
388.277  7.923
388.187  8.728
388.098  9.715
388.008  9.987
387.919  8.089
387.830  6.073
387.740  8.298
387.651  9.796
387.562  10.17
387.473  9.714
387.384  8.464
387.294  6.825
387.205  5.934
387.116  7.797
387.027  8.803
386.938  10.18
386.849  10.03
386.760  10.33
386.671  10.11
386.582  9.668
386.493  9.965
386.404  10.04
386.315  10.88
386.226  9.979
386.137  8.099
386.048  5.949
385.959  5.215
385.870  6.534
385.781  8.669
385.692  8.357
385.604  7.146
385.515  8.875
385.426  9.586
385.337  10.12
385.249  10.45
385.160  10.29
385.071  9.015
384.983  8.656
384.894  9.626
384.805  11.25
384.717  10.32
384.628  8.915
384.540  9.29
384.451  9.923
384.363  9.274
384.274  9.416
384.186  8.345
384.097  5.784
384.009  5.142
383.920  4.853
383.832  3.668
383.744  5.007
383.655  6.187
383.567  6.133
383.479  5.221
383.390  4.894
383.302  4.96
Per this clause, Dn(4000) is 1.57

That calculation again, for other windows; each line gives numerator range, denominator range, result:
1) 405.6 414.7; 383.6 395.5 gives 1.62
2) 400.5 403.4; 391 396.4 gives 1.60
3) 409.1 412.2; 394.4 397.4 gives 1.76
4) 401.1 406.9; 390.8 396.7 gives 1.62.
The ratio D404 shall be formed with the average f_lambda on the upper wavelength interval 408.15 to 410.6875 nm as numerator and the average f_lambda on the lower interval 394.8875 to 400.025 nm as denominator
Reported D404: 1.31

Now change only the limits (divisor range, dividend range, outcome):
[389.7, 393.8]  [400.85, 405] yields 1.53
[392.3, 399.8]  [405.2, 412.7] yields 1.51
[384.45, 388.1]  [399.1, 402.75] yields 1.32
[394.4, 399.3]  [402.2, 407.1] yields 1.35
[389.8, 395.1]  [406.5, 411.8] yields 1.54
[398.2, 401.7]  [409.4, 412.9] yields 1.03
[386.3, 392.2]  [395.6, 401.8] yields 1.08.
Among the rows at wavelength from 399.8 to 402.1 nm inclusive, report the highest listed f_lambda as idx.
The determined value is 13.37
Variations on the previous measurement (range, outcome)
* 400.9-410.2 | 13.85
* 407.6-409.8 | 13.56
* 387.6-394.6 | 11.5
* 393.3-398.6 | 11.8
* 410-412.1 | 13.3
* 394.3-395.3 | 10.34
